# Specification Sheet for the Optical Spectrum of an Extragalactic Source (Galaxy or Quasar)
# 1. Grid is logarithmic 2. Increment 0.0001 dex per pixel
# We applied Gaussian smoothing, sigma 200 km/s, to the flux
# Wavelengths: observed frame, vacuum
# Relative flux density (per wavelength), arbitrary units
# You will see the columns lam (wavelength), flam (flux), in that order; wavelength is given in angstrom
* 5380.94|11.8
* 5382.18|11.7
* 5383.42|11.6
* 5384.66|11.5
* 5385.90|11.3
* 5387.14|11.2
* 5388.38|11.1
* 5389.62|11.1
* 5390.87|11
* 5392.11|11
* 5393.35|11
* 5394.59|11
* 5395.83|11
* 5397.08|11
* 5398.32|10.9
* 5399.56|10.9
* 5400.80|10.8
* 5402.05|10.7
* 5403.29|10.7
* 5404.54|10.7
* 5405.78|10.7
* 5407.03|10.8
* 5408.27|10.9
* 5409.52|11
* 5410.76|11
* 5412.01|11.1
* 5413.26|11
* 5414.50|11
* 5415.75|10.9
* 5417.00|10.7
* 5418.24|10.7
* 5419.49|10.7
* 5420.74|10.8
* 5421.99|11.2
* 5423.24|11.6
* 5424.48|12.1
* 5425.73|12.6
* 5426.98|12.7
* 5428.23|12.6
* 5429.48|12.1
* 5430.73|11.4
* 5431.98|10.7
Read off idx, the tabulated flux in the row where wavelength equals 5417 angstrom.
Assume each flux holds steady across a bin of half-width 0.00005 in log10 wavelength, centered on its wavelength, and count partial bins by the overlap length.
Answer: 10.7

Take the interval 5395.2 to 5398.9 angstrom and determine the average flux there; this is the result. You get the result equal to 11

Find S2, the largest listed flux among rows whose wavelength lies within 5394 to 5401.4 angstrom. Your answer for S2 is 11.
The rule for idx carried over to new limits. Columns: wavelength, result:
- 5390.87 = 11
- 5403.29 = 10.7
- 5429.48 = 12.1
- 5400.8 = 10.8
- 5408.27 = 10.9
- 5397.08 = 11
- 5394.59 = 11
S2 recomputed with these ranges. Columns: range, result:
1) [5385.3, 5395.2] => 11.3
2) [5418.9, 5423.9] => 11.6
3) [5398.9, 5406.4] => 10.9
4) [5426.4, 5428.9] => 12.7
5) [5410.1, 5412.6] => 11.1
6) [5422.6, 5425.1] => 12.1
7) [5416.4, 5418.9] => 10.7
